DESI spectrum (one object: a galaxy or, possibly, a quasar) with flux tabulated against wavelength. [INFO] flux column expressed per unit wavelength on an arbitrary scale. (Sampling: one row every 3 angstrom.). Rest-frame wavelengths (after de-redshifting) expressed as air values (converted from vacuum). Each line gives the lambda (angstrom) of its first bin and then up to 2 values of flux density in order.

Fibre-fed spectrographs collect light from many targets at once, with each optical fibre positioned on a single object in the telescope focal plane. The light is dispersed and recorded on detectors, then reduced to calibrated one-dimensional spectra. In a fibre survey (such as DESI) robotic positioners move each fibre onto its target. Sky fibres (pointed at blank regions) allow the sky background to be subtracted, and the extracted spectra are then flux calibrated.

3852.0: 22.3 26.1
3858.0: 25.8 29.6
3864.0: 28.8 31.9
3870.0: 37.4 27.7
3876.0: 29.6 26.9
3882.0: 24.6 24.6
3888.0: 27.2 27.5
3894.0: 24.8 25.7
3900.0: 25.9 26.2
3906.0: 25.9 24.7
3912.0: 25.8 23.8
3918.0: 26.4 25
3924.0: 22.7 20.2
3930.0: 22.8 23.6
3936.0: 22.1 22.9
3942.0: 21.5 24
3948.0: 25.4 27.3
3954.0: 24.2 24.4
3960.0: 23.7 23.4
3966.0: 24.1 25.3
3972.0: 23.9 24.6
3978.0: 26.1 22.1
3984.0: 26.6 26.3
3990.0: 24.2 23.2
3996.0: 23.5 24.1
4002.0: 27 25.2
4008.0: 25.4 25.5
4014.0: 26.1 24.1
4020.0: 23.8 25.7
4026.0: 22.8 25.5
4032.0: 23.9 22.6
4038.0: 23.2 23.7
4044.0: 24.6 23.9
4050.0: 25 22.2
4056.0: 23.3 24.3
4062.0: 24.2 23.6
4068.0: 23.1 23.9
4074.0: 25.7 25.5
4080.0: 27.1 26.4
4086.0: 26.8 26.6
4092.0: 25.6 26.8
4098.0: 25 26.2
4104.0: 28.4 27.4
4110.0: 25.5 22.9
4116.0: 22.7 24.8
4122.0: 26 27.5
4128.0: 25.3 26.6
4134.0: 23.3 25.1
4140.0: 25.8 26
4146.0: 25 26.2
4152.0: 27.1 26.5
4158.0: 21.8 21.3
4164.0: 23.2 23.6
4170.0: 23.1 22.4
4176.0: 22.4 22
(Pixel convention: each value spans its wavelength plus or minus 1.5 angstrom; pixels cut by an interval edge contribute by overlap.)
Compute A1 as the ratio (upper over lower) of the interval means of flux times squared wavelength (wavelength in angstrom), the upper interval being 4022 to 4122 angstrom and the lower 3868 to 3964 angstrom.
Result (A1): 1.1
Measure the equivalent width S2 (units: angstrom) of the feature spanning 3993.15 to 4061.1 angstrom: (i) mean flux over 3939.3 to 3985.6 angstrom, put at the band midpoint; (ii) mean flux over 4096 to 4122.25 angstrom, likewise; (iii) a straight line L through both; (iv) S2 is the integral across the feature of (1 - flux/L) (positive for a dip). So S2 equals 1.5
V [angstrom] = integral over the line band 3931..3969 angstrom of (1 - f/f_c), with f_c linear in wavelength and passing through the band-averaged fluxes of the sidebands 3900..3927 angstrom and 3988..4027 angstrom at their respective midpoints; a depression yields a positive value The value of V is 1.3 angstrom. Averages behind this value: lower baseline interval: 24.8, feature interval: 23.9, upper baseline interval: 24.7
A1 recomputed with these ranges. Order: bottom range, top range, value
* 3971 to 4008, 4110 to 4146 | 1.09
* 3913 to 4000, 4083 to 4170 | 1.14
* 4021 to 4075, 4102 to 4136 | 1.10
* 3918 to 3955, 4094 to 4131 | 1.19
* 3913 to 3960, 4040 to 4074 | 1.07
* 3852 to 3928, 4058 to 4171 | 1.06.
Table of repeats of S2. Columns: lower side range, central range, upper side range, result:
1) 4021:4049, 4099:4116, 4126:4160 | -0.6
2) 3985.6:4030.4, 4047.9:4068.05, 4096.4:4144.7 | 1.1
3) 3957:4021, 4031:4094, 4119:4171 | 0.6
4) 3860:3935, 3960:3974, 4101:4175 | 1.0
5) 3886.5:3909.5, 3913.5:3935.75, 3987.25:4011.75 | 2.0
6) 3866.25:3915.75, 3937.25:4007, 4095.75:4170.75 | 5.1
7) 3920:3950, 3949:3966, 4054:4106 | -0.8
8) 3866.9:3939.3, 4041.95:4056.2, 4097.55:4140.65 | 1.0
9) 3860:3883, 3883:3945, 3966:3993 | 7.4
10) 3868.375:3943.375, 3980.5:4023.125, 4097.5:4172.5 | 0.6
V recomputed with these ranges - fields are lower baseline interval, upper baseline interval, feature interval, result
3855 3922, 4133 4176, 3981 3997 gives 0.9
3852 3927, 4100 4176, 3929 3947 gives 2.3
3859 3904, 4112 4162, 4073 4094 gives -0.6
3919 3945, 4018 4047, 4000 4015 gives -1.3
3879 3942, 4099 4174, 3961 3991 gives 0.1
